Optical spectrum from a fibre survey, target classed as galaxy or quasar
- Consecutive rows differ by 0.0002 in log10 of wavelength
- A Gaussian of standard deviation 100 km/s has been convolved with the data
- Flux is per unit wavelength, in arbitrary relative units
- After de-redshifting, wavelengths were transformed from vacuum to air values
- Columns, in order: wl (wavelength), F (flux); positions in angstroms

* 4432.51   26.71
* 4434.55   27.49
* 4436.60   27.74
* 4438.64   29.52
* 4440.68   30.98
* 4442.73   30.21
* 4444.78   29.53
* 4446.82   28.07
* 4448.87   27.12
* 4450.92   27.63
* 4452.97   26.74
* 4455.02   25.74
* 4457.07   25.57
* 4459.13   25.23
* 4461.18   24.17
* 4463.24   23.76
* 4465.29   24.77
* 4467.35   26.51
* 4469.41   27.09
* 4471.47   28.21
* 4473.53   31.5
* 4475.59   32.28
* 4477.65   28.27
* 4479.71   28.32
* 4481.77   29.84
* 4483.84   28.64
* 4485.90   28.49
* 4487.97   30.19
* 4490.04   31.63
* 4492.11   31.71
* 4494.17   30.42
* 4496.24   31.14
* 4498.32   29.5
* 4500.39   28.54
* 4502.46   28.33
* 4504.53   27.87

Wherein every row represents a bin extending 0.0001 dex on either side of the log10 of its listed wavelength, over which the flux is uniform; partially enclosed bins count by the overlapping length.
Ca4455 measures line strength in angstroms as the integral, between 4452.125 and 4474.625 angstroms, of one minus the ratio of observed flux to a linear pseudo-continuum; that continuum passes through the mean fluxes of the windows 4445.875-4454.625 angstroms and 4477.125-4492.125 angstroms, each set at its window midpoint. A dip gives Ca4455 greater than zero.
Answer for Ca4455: 1.5 angstroms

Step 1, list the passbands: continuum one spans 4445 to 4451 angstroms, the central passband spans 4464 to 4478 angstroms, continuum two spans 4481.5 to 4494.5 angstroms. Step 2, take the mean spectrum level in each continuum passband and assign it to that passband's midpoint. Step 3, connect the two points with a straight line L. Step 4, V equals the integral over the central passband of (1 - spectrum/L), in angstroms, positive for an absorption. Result 0.43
